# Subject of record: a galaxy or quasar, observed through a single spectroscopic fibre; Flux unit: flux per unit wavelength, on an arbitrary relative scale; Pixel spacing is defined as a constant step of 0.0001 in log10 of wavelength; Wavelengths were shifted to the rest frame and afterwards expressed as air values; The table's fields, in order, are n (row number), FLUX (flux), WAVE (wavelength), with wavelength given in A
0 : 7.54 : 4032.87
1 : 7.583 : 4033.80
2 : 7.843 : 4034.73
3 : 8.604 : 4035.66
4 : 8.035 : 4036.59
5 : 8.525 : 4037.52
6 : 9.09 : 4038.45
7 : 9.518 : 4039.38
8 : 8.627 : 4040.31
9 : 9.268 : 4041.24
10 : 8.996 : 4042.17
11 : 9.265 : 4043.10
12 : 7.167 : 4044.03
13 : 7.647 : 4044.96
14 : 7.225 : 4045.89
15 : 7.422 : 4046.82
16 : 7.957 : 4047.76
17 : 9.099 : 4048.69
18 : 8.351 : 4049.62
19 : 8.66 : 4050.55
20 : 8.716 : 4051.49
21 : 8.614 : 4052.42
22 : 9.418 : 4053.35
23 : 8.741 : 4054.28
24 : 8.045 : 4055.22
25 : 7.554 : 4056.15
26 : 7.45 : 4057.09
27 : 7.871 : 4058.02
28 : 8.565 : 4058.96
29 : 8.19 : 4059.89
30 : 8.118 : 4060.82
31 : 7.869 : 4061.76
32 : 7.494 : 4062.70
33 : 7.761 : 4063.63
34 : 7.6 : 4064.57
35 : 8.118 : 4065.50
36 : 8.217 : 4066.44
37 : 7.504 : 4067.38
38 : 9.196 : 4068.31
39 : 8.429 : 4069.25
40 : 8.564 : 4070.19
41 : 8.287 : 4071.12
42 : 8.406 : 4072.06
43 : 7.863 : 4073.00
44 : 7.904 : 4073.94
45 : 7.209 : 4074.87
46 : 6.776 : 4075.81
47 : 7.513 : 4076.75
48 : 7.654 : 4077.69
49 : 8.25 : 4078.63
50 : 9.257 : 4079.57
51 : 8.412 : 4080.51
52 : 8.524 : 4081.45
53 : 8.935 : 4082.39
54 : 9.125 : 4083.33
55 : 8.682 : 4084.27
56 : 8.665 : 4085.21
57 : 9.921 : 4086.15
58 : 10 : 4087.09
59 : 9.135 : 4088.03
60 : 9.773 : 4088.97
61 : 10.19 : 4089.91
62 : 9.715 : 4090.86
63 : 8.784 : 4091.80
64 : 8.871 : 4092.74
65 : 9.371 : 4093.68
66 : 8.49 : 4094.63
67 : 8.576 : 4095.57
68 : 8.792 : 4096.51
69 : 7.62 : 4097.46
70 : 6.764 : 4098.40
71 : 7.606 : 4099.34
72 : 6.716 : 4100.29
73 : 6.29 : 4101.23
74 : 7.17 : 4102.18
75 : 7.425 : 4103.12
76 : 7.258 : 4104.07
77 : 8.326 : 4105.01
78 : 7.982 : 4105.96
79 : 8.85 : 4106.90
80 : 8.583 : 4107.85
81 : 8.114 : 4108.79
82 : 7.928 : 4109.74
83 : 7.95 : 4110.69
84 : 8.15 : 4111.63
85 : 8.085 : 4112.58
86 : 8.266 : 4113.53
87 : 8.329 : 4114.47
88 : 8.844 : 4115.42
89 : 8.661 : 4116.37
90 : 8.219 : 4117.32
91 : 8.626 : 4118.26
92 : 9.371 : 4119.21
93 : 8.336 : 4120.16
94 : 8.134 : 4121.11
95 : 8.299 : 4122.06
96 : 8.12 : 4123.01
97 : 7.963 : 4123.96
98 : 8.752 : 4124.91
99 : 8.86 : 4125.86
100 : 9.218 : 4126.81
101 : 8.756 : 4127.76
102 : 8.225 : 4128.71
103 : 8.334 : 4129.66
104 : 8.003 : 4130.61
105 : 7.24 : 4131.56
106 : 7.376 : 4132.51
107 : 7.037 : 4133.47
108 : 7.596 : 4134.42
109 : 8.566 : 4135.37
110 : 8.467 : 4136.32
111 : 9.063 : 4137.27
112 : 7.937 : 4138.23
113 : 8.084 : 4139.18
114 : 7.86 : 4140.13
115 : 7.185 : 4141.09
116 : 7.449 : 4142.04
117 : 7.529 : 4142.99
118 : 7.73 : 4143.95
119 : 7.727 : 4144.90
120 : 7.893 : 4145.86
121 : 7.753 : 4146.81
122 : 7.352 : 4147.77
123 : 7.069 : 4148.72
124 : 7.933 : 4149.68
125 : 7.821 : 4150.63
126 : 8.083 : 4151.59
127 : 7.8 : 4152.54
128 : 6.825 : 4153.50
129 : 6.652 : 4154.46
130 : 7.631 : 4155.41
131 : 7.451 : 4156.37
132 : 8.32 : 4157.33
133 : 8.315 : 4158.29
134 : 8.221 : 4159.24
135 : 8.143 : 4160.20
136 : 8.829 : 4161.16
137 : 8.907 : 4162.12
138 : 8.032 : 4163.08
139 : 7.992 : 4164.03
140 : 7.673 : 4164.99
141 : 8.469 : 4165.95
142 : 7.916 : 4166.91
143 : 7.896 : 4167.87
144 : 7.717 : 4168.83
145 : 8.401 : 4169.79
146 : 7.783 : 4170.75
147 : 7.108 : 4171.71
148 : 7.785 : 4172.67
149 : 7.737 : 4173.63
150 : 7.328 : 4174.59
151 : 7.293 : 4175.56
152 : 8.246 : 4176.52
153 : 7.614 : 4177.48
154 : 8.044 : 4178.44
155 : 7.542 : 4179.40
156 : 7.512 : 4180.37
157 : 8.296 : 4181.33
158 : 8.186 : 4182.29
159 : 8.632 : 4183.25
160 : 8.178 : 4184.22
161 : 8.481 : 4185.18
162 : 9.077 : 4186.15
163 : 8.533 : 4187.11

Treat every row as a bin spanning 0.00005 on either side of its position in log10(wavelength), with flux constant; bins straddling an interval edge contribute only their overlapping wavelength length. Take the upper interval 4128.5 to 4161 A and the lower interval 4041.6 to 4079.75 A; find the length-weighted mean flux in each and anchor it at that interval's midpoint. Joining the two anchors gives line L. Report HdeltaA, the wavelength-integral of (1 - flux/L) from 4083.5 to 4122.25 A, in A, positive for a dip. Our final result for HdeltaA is -2.3 A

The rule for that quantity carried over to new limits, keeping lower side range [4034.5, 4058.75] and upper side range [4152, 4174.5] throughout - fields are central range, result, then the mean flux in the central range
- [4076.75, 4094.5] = -1.7 A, 9.02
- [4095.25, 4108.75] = 0.7 A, 7.72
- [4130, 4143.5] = 0.3 A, 7.82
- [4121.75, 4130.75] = -0.5 A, 8.47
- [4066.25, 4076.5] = 0.3 A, 8.02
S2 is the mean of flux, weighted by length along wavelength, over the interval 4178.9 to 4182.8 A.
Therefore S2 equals 7.9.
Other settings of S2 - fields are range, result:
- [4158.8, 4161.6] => 8.38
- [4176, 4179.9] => 7.85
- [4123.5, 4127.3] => 8.7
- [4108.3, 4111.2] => 8.02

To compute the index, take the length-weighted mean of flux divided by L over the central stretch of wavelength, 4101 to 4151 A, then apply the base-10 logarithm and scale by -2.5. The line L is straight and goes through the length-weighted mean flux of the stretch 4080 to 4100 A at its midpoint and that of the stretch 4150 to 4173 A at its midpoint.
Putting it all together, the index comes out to 0.04 mag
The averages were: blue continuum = 8.83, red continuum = 7.91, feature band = 8.05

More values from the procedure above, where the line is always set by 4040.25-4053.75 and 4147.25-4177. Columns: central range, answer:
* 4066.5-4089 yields -0.03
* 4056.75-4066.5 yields 0.06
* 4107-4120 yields -0.04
